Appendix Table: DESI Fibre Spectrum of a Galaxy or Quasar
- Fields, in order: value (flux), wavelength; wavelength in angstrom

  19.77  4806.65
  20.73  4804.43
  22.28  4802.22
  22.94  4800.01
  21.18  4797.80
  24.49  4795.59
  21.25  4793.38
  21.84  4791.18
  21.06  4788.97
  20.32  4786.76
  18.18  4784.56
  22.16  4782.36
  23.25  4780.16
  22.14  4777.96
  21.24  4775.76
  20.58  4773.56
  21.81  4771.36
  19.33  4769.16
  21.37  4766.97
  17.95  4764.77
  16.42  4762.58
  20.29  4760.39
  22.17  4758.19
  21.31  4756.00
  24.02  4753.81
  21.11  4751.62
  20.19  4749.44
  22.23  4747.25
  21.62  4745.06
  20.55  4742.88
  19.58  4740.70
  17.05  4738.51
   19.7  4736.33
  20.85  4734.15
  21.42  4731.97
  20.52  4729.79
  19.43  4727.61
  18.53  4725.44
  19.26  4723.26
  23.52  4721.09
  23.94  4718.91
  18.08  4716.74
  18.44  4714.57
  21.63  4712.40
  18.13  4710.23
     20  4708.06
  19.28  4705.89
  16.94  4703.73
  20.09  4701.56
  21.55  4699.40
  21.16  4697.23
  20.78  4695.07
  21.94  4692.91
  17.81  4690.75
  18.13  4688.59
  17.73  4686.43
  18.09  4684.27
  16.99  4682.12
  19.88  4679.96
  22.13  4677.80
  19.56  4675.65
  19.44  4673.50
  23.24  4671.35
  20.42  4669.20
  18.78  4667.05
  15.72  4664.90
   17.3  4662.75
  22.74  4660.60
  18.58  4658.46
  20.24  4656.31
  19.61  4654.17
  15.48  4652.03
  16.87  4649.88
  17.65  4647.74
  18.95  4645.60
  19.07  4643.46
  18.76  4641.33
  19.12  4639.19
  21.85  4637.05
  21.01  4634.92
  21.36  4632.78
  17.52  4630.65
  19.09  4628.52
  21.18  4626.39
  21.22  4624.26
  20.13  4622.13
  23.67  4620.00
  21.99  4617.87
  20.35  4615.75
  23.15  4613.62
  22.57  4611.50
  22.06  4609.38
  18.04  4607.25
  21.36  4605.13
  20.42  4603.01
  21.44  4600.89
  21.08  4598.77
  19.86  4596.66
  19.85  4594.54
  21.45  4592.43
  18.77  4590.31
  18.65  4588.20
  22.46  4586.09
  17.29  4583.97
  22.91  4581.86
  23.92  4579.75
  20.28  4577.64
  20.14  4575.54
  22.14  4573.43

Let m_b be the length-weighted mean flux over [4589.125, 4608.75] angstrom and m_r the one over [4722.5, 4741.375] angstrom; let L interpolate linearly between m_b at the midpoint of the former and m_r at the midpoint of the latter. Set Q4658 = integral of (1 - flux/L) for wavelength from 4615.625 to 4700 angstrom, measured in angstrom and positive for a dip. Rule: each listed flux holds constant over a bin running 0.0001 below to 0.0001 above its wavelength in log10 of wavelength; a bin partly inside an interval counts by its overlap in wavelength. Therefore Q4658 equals 1.3 angstrom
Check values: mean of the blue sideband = 20.3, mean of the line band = 19.7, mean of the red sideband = 19.6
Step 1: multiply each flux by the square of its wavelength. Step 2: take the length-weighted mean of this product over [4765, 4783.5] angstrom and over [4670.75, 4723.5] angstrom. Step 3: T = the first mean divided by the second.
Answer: 1.1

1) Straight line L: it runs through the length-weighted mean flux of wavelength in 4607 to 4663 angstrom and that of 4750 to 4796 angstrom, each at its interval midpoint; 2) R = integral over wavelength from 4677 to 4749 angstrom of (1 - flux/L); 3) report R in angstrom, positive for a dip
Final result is 2.4 angstrom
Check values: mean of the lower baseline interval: 20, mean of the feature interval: 19.9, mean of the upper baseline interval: 21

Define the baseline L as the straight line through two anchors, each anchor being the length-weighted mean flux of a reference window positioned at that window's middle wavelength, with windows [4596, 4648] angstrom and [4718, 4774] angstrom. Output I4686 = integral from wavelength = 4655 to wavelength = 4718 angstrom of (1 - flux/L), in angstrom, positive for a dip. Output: 3.3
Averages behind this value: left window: 20.6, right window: 20.6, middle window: 19.5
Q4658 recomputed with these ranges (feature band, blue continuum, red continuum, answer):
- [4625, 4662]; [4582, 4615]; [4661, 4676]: 0.8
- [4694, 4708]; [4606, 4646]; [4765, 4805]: 0.7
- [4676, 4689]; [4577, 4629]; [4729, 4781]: 1.2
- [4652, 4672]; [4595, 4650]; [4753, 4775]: 1.1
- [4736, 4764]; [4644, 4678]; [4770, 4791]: 0.3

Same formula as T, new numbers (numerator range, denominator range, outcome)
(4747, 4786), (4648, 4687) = 1.14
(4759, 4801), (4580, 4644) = 1.09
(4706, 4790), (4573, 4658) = 1.07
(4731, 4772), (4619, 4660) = 1.10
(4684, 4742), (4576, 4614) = 1.00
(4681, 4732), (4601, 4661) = 1.01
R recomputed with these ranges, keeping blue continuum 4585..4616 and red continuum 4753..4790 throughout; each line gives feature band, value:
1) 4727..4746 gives 0.6 angstrom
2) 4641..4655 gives 1.9 angstrom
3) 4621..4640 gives 0.4 angstrom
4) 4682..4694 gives 1.3 angstrom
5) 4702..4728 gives 1.2 angstrom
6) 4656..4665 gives 0.7 angstrom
